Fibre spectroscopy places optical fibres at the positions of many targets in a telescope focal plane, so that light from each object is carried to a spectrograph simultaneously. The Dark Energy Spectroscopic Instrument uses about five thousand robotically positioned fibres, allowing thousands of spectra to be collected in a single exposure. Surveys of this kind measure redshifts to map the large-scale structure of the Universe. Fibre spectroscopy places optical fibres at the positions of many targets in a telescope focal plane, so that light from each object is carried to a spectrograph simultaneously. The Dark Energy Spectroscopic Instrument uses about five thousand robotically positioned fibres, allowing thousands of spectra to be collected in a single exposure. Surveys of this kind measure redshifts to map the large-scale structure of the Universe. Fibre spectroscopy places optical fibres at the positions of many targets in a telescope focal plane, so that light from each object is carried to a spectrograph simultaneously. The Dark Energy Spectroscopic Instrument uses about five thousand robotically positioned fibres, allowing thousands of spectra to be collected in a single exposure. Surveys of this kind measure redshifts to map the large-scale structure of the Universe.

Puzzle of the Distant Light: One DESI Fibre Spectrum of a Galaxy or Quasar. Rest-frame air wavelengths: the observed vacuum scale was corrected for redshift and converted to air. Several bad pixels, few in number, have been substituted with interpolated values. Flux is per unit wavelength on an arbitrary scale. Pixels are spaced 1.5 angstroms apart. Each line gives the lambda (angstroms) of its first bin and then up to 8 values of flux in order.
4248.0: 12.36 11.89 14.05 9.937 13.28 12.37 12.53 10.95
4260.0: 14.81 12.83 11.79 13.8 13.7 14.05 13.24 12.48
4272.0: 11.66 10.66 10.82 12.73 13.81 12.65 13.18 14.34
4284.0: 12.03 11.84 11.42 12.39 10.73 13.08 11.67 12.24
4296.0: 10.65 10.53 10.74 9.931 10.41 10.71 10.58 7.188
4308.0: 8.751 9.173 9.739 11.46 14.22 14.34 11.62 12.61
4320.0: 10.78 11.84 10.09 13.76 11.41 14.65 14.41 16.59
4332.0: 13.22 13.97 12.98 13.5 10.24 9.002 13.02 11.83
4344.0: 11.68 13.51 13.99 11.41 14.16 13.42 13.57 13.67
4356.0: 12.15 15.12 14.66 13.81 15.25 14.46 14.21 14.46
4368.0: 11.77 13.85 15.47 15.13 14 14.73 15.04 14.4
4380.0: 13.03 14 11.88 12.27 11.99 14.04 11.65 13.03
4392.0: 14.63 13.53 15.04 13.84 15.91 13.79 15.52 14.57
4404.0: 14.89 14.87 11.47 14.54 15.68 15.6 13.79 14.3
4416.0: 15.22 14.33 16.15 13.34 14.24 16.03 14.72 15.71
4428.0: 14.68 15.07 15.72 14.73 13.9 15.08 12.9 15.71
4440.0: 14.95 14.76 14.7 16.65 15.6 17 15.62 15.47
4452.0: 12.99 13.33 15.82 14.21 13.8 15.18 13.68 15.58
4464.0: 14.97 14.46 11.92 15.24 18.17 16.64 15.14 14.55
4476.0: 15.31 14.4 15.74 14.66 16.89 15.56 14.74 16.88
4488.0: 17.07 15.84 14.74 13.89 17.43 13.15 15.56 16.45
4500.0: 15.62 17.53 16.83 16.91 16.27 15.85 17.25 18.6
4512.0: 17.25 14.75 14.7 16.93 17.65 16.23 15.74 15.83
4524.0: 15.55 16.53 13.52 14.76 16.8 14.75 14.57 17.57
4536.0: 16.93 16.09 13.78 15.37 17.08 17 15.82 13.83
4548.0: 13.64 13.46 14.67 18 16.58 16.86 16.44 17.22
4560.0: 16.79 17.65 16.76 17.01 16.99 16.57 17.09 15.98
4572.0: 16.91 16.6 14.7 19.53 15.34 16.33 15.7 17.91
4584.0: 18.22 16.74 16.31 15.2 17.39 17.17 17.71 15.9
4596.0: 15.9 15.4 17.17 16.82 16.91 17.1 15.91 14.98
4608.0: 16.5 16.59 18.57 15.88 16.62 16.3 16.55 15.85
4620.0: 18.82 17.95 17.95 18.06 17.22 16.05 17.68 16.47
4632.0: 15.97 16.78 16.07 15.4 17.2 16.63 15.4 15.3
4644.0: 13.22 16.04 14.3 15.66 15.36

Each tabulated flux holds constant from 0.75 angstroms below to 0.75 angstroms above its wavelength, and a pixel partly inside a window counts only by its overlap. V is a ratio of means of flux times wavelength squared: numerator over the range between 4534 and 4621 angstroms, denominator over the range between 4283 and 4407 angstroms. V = 1.42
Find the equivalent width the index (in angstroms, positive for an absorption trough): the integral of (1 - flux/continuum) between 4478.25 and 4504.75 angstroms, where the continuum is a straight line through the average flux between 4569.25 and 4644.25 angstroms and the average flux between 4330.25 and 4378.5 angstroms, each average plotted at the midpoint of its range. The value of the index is -1.1 angstroms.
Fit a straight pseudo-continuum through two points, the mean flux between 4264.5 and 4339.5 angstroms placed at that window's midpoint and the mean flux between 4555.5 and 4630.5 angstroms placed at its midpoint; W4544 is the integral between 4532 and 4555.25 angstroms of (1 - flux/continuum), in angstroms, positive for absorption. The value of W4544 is 0.49 angstroms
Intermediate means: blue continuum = 12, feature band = 15.6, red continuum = 16.8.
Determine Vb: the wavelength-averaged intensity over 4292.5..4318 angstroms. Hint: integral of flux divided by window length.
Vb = 10.8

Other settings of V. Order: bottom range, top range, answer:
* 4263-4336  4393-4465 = 1.30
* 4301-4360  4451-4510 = 1.34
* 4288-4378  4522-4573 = 1.40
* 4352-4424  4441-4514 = 1.14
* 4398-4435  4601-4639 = 1.25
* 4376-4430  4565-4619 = 1.27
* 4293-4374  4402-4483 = 1.25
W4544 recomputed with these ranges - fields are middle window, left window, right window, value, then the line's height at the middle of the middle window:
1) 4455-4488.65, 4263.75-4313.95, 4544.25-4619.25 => -1.4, 14.6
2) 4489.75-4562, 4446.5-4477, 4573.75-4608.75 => -1.0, 15.7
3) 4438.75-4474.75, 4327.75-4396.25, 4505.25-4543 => -0.1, 15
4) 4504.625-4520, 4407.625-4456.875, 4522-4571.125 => -0.9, 15.7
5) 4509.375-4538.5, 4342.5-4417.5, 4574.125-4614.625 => -0.6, 15.7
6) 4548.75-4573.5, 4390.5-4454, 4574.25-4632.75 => -0.4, 16.3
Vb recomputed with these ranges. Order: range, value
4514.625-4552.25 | 15.6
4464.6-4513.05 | 15.8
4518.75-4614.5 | 16.3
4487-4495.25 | 15.7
